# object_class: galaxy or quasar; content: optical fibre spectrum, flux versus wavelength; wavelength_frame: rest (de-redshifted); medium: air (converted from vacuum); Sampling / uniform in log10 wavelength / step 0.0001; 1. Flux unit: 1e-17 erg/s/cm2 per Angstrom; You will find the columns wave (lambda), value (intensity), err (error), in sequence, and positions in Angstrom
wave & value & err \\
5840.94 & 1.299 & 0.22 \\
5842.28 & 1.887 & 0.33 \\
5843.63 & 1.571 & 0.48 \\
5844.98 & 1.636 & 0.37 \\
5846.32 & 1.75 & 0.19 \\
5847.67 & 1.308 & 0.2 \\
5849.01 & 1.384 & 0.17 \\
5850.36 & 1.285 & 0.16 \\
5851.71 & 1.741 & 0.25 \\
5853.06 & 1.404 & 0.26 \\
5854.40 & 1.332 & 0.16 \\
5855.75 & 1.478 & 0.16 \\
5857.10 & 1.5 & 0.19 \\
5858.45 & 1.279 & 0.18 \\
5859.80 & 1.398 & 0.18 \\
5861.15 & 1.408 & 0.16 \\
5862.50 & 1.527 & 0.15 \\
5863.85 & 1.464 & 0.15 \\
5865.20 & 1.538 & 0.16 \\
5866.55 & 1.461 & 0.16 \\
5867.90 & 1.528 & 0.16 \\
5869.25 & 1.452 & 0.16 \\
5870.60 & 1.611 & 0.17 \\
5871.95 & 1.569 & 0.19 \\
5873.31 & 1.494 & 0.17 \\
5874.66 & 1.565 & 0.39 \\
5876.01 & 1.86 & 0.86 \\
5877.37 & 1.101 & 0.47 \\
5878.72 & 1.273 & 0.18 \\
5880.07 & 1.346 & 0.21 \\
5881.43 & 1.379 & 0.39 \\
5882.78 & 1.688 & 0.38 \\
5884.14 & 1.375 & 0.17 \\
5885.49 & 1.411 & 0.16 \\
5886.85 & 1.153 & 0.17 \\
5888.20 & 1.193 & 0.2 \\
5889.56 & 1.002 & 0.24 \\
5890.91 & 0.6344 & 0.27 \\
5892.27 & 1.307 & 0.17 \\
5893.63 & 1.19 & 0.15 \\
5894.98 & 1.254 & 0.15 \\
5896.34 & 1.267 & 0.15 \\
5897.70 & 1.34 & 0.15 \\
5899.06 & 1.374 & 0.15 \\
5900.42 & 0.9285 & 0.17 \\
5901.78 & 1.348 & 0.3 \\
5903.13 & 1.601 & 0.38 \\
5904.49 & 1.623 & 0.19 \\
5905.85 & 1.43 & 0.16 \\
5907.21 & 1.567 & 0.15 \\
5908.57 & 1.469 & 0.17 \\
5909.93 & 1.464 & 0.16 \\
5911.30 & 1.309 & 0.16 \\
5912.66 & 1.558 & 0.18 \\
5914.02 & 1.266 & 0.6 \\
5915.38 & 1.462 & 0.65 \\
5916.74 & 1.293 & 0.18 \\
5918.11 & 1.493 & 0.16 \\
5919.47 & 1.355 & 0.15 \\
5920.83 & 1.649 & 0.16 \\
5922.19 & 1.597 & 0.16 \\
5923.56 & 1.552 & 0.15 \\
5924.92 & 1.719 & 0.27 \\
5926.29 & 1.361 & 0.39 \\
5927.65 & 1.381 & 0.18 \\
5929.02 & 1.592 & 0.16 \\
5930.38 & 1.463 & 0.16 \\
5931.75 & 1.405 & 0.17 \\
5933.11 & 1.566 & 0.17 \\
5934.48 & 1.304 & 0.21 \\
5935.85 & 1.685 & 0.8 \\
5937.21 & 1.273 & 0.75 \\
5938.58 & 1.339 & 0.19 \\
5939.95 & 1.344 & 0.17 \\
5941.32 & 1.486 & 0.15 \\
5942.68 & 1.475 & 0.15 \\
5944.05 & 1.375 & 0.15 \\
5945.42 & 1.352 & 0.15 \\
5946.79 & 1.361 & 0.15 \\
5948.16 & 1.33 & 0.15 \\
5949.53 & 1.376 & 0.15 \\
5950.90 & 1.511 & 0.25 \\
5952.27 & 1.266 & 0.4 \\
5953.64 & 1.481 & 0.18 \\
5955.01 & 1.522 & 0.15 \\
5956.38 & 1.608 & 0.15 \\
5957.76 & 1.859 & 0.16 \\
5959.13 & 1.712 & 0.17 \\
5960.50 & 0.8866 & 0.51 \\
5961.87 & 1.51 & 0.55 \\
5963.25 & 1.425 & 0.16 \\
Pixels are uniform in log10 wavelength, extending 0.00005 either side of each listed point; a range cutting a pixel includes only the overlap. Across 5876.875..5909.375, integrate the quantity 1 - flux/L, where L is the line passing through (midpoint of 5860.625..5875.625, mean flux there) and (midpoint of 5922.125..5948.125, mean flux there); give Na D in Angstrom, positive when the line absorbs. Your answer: 4.1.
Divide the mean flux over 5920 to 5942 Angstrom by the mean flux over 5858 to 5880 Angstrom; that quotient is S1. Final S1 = 1.01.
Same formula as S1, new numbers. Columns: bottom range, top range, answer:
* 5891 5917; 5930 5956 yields 1.05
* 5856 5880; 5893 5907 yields 0.92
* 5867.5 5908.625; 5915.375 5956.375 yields 1.06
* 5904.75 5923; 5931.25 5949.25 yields 0.96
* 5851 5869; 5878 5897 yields 0.85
